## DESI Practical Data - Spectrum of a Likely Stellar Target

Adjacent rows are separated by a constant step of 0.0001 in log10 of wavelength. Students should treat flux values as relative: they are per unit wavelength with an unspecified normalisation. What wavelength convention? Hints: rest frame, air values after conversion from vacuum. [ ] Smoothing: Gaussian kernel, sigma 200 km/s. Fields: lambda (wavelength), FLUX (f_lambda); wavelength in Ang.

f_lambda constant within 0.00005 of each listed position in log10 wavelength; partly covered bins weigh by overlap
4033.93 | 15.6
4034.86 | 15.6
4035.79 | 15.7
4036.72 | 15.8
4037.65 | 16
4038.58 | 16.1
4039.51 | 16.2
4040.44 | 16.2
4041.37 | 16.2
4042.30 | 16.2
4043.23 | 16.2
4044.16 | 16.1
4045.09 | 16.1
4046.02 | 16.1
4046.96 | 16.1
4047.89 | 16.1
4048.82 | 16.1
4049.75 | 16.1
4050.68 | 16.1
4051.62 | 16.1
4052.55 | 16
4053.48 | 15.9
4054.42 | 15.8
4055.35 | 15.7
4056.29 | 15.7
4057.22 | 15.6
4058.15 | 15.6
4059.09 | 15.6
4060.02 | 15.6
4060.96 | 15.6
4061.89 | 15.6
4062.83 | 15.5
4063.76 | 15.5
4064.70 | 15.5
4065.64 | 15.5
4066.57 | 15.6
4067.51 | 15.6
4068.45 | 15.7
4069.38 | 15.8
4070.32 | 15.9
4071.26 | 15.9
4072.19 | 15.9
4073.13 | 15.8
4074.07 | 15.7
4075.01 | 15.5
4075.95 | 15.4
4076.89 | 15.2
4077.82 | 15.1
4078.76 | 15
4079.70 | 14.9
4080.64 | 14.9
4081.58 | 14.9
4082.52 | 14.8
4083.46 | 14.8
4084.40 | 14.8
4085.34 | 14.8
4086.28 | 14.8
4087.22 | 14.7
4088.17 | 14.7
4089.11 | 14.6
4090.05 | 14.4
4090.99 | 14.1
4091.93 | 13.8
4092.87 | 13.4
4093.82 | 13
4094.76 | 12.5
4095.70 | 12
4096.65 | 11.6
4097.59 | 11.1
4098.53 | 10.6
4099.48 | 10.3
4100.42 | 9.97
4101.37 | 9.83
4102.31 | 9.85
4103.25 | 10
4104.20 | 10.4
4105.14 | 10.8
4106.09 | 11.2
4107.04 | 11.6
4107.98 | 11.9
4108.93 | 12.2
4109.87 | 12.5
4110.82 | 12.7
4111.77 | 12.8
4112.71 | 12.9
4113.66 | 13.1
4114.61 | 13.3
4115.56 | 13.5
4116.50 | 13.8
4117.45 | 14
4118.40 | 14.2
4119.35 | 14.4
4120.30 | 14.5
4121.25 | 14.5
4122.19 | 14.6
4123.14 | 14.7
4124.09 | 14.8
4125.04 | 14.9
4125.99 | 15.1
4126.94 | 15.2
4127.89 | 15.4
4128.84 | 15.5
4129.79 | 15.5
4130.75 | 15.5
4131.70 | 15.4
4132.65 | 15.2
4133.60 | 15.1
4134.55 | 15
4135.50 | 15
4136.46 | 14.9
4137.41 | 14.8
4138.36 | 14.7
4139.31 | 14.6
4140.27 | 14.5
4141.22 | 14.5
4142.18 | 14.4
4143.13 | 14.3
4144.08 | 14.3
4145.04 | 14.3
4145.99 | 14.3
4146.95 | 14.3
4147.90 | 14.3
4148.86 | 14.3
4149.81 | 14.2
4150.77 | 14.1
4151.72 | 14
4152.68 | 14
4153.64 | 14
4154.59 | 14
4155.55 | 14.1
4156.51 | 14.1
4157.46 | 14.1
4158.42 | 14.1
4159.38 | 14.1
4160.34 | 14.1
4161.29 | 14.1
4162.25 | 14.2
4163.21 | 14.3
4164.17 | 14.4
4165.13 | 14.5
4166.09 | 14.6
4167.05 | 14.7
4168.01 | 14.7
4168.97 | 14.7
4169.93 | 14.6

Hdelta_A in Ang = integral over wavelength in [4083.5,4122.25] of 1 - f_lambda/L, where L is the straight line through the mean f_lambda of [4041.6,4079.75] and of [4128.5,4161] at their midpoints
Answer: 6.0 Ang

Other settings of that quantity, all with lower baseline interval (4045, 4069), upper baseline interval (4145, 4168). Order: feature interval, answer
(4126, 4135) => -0.4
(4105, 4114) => 1.7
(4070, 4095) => 0.9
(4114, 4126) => 0.4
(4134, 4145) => -0.1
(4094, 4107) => 3.7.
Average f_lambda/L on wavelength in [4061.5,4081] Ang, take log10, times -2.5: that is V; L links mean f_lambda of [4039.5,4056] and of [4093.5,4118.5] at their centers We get -0.08 mag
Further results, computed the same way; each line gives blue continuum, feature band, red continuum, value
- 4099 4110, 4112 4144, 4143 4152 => -0.152 mag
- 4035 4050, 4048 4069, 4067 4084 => 0.000 mag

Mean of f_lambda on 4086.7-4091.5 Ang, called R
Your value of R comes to 14.5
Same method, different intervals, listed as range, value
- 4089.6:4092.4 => 14.1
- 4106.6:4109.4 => 11.9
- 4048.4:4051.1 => 16.1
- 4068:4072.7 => 15.9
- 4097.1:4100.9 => 10.5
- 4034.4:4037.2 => 15.7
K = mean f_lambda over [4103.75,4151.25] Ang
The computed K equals 14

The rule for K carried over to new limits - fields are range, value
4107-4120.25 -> 13.2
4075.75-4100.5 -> 13.8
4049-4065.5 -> 15.7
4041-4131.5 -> 14.4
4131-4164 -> 14.4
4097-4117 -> 11.6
